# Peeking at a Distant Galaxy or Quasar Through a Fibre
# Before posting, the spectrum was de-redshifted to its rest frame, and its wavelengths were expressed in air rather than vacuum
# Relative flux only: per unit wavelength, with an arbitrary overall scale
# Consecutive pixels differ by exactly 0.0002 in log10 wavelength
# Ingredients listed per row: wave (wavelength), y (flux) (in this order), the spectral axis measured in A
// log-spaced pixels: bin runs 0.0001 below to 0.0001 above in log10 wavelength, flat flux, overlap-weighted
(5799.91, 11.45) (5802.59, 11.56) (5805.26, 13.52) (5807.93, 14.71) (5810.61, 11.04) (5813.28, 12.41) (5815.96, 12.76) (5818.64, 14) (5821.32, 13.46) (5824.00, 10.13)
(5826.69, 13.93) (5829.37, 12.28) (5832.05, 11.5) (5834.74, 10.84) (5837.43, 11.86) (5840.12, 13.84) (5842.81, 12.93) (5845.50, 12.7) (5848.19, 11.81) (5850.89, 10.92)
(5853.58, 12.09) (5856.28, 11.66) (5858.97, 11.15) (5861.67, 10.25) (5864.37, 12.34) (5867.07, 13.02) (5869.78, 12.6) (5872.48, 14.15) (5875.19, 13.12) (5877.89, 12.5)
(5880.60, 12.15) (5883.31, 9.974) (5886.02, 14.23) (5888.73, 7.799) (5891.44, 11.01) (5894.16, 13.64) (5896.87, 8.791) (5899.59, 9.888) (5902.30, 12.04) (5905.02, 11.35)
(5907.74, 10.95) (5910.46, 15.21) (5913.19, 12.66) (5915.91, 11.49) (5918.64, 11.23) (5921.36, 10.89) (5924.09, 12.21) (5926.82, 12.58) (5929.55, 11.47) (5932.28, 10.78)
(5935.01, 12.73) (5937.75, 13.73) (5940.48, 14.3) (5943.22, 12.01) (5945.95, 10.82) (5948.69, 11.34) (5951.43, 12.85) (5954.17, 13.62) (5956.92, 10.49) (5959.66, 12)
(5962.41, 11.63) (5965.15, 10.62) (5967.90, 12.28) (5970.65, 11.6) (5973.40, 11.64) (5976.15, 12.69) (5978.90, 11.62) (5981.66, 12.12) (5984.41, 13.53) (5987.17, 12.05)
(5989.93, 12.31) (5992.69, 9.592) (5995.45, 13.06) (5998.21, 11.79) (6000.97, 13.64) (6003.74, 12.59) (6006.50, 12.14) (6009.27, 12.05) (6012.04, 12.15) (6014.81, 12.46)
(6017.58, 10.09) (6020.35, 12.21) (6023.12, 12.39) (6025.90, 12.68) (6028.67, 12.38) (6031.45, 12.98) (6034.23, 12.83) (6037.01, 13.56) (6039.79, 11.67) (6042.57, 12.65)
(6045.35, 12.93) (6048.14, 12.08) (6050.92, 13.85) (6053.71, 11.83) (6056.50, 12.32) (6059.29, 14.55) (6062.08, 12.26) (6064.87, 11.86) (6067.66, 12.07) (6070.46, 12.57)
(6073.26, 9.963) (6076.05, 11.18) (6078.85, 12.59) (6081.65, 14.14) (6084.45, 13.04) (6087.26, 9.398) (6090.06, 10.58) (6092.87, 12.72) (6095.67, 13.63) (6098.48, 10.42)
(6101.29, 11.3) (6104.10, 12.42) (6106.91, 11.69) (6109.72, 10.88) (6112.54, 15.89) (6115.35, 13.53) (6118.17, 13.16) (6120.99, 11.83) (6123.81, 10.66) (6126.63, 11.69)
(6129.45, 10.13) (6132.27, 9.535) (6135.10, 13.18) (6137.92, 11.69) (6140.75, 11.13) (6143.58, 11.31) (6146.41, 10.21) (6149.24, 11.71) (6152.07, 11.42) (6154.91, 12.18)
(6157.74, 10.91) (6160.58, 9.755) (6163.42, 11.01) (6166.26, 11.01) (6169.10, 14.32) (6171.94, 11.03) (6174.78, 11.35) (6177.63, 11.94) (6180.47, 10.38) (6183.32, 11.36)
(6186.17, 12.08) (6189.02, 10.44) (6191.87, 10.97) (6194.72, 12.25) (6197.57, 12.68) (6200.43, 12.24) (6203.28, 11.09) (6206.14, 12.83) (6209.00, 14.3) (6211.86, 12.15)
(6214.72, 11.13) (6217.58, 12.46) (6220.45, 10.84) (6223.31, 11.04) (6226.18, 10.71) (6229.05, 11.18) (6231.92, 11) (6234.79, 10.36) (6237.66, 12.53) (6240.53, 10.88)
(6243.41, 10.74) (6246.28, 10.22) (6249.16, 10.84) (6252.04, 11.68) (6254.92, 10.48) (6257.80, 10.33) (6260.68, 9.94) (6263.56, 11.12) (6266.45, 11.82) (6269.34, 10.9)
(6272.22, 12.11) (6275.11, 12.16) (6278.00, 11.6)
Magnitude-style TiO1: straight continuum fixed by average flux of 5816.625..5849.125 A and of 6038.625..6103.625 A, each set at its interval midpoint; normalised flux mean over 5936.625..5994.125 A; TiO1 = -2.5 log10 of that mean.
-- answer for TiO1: 0.02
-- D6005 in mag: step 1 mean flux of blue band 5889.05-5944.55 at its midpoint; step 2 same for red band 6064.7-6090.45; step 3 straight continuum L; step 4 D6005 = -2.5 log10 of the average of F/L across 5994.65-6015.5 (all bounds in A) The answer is -0.06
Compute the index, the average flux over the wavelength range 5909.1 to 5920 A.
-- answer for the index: 12.6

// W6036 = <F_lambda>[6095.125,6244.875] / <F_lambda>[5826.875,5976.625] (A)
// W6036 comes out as 1.0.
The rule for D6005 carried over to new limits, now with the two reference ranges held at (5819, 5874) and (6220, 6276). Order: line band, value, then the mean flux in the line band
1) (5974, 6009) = -0.04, 12.2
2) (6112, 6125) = -0.13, 12.9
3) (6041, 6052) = -0.11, 12.8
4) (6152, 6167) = 0.03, 11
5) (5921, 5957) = -0.03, 12.2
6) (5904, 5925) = 0.00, 12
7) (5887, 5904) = 0.14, 10.6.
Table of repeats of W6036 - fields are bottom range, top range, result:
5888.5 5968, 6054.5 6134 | 1.02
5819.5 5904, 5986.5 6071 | 1.04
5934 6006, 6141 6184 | 0.93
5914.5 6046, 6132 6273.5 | 0.94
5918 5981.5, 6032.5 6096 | 1.03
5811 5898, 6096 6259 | 0.96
